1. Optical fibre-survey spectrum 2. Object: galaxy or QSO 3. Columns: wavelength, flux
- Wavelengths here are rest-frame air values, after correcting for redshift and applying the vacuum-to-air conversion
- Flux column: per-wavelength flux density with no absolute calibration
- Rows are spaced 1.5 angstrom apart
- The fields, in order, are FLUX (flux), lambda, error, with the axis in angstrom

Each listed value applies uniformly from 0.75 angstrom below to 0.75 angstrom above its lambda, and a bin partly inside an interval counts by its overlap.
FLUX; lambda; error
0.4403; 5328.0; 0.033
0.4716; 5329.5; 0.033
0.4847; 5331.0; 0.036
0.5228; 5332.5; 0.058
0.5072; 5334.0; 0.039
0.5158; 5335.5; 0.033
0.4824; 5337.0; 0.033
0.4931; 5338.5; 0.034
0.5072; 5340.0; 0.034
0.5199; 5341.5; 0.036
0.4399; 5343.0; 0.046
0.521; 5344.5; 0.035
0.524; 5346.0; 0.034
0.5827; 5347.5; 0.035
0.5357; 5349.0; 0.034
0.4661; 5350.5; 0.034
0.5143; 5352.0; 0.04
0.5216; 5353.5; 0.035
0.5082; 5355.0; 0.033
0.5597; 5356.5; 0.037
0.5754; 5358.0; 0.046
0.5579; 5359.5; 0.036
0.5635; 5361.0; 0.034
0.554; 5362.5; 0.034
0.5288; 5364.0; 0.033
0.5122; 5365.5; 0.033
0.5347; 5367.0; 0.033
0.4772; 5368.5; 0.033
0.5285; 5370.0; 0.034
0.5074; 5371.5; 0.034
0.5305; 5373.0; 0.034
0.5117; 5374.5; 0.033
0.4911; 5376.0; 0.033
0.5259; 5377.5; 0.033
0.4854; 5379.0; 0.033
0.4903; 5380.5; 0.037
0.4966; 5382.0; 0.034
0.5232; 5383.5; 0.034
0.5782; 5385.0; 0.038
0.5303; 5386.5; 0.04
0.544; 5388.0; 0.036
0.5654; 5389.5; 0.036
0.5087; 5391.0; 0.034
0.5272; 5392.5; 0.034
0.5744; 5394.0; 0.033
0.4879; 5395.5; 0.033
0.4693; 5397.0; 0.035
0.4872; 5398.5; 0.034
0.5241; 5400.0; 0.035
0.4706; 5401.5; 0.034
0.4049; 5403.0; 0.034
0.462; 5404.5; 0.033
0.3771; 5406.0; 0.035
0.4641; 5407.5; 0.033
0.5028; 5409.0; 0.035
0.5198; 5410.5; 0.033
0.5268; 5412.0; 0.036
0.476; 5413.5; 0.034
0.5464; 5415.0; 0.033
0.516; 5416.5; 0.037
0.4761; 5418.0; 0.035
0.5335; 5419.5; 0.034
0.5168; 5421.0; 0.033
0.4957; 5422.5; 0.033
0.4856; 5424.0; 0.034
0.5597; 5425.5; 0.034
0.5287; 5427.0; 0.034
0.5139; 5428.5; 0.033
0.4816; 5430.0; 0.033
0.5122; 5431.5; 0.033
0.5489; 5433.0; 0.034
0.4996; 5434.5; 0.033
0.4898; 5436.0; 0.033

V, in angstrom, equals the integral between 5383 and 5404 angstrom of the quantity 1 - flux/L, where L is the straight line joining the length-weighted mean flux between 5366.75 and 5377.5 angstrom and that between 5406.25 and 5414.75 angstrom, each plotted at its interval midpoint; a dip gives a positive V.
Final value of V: -0.5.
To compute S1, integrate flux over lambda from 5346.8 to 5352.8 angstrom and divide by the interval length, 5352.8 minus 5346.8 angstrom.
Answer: 0.524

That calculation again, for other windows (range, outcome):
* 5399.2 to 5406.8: 0.448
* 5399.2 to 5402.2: 0.498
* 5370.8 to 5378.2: 0.513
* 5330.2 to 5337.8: 0.502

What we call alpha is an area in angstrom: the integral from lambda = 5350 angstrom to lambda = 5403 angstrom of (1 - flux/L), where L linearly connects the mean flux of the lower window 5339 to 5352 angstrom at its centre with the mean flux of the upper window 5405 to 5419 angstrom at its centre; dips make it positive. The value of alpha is -1.90 angstrom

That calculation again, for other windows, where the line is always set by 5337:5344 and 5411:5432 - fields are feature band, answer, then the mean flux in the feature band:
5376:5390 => -0.6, 0.524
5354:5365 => -1.2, 0.548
